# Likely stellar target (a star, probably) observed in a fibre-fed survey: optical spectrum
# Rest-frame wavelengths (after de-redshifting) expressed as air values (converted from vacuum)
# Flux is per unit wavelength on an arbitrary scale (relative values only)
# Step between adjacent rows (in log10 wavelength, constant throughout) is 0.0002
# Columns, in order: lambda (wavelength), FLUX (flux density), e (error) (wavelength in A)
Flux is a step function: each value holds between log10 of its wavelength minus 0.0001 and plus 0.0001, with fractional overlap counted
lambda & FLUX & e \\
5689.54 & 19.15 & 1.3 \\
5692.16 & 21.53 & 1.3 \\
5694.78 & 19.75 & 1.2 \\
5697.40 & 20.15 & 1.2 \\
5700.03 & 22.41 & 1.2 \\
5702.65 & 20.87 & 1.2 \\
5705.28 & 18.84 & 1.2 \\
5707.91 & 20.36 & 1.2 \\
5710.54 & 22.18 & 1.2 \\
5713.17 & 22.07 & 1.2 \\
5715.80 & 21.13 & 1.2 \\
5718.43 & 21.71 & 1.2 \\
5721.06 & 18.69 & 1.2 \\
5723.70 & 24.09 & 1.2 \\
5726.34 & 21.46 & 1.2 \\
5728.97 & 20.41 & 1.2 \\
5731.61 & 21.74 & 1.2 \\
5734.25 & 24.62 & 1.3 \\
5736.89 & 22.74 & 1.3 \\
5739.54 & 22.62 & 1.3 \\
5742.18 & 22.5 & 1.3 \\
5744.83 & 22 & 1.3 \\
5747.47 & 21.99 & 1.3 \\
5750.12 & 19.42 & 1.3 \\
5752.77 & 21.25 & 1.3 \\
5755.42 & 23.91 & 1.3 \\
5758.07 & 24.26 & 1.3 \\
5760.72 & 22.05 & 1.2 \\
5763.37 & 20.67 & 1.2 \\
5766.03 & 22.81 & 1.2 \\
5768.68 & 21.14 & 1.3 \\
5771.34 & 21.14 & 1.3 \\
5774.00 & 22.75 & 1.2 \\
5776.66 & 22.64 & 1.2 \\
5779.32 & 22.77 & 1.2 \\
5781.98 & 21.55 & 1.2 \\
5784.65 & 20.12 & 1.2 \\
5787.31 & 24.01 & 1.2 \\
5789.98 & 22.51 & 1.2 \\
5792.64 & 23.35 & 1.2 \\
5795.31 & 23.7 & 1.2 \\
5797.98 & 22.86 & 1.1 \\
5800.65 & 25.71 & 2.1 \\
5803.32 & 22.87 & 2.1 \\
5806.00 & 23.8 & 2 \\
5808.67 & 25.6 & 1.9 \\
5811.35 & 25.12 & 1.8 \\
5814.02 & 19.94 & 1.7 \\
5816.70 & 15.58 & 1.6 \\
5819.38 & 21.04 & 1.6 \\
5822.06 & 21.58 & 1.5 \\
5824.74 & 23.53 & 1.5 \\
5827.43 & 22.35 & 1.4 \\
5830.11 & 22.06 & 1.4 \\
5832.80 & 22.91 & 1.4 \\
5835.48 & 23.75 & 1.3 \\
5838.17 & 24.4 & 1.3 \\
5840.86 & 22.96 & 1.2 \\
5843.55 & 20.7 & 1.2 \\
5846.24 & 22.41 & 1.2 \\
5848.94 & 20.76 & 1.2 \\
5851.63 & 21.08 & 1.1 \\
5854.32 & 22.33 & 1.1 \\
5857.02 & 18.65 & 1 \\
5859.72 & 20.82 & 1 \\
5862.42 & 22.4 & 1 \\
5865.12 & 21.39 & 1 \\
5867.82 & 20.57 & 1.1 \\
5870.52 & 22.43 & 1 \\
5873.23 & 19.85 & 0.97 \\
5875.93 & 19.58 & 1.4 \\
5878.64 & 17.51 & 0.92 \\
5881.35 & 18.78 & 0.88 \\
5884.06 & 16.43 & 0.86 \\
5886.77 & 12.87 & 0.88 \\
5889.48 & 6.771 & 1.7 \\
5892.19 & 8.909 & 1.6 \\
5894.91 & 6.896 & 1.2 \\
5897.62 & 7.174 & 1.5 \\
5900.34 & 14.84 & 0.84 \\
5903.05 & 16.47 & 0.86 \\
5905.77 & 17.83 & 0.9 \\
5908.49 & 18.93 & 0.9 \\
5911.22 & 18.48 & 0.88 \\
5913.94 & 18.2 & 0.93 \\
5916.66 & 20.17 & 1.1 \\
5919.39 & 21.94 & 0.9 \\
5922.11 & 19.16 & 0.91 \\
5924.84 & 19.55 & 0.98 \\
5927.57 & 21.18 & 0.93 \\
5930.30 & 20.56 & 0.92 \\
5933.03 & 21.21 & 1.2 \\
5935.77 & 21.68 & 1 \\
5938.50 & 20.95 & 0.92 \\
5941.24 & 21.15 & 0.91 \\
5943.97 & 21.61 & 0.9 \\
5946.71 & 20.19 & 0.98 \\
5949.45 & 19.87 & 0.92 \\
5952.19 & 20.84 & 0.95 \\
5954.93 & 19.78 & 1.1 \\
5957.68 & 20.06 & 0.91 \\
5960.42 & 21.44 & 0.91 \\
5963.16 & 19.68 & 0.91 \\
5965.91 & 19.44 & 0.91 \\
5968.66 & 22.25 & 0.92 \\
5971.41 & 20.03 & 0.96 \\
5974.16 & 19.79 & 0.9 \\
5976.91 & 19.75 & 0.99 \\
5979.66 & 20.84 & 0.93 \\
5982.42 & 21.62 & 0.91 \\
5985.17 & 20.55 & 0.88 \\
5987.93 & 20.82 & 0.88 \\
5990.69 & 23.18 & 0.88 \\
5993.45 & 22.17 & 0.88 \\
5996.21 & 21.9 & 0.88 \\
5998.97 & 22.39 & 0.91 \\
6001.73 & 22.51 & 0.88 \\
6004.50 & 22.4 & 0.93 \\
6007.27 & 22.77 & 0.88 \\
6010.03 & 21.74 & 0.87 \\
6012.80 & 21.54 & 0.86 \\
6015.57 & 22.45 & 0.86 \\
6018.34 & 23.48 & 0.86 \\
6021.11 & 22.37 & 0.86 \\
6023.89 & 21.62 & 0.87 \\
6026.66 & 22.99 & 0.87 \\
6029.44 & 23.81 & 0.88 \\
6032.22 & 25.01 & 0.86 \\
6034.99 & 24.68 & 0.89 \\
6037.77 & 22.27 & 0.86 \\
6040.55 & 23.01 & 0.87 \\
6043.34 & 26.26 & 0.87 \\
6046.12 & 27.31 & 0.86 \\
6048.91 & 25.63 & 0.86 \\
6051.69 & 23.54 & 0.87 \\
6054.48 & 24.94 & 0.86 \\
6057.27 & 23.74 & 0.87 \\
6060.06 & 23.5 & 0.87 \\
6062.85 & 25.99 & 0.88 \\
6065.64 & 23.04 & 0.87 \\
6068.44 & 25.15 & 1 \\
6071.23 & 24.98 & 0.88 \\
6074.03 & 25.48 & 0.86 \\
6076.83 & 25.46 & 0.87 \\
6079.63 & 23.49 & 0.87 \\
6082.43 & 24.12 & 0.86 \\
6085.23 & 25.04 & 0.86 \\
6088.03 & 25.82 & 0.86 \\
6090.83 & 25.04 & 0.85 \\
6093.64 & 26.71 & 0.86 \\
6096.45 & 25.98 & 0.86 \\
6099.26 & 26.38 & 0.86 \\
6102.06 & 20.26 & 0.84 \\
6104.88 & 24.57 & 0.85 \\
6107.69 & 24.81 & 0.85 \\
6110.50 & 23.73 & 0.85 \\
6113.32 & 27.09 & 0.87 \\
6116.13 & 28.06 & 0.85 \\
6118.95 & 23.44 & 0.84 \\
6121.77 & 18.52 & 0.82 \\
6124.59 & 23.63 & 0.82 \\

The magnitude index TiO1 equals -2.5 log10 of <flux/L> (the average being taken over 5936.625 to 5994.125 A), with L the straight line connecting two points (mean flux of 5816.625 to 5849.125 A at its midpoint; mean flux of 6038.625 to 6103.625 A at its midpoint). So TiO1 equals 0.14 mag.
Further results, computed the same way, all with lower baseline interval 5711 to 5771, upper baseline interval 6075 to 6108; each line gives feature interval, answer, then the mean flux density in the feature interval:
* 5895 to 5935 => 0.29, 18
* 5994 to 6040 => 0.07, 22.7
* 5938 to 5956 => 0.15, 20.6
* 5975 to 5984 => 0.16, 20.7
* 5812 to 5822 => 0.15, 19.6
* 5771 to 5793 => 0.00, 22.3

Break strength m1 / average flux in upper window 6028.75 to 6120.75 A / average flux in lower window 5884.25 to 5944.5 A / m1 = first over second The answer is 1.45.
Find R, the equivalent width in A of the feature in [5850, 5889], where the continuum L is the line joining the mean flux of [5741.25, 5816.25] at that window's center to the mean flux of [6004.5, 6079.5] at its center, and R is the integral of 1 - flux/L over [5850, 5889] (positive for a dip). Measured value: 6.2 A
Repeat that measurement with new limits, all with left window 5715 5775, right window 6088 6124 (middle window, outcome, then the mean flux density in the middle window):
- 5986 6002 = 1.13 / 22.1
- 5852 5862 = 0.86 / 20.8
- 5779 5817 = -0.80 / 22.8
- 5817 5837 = 0.39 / 22.1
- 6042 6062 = -0.69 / 25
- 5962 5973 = 1.50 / 20.3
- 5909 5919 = 1.70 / 19.2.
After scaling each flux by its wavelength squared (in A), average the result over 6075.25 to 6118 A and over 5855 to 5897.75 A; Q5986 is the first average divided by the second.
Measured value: 1.62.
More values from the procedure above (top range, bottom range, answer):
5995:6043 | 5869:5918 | 1.52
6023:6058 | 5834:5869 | 1.19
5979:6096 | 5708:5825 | 1.17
